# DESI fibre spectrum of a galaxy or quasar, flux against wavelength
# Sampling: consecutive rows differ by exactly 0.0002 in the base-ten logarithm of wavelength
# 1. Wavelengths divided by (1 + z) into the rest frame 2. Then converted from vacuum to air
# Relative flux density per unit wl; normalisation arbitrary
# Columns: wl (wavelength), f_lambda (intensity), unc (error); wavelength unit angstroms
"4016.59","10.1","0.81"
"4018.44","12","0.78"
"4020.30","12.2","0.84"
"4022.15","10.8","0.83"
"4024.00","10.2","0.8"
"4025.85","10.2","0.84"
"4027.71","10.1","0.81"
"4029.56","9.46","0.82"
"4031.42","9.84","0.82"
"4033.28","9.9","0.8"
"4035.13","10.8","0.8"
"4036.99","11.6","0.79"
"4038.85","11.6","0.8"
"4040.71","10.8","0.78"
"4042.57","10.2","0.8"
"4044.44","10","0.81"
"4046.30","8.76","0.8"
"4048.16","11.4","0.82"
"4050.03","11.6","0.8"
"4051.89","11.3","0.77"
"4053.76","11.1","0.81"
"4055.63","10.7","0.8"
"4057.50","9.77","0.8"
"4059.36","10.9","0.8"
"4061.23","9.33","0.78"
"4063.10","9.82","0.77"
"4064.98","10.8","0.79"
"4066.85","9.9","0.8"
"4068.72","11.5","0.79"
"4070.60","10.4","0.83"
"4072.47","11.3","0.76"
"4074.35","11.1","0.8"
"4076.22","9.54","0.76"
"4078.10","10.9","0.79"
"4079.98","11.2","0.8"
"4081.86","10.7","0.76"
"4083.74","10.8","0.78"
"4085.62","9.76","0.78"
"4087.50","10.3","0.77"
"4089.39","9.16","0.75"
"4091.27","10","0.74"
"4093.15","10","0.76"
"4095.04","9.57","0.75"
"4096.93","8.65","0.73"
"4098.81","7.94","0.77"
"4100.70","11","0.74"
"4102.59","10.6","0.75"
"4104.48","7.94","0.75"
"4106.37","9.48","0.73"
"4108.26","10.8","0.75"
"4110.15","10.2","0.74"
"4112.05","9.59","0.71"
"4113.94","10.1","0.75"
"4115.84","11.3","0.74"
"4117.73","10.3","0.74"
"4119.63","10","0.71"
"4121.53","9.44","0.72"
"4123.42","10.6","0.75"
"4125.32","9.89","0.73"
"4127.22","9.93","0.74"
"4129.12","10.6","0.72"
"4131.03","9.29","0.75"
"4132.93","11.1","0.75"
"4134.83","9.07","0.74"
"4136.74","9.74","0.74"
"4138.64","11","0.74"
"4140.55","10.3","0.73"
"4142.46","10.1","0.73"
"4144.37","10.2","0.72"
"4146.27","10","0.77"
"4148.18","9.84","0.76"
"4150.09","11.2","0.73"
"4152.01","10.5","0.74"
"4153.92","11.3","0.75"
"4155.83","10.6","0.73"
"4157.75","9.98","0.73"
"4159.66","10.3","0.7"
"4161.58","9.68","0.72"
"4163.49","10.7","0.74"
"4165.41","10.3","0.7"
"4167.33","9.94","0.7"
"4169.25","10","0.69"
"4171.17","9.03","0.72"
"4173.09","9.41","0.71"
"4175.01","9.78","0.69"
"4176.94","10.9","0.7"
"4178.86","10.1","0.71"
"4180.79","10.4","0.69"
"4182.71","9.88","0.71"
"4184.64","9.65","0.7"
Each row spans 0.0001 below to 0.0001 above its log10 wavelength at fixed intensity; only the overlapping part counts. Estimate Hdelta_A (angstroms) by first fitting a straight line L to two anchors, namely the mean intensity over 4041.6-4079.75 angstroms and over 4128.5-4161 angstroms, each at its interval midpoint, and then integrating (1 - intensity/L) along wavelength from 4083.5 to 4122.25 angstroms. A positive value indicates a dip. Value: 2.1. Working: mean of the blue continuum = 10.5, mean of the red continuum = 10.3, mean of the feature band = 9.84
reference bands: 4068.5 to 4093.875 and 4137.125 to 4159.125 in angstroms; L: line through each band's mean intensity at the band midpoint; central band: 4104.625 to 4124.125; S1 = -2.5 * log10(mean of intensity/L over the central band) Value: 0.038 mag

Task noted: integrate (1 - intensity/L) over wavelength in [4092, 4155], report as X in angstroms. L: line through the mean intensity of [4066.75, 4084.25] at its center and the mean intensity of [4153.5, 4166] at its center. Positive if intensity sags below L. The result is 2.95 angstroms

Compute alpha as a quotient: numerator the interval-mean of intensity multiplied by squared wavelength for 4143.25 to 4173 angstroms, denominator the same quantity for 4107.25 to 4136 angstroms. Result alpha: 1.0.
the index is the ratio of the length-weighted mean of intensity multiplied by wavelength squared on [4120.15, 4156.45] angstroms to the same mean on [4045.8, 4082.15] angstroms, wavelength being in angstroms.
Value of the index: 1.0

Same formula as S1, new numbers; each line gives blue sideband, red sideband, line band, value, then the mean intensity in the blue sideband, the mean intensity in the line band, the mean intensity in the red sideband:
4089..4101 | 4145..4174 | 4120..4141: -0.03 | 9.41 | 10.1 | 10.2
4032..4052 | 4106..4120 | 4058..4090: 0.01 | 10.7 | 10.4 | 10.3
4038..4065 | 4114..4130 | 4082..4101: 0.07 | 10.5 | 9.72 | 10.2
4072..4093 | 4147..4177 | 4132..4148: 0.01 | 10.4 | 10.2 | 10.2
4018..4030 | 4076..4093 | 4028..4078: 0.00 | 10.7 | 10.5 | 10.3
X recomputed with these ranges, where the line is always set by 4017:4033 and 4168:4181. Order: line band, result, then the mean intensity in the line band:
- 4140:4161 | -0.8 angstroms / 10.4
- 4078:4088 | -0.3 angstroms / 10.6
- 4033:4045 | -0.3 angstroms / 10.8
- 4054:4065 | 0.2 angstroms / 10.2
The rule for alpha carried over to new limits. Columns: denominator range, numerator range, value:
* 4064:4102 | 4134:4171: 1.03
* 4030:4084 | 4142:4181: 1.01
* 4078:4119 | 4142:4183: 1.05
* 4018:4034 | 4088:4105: 0.94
